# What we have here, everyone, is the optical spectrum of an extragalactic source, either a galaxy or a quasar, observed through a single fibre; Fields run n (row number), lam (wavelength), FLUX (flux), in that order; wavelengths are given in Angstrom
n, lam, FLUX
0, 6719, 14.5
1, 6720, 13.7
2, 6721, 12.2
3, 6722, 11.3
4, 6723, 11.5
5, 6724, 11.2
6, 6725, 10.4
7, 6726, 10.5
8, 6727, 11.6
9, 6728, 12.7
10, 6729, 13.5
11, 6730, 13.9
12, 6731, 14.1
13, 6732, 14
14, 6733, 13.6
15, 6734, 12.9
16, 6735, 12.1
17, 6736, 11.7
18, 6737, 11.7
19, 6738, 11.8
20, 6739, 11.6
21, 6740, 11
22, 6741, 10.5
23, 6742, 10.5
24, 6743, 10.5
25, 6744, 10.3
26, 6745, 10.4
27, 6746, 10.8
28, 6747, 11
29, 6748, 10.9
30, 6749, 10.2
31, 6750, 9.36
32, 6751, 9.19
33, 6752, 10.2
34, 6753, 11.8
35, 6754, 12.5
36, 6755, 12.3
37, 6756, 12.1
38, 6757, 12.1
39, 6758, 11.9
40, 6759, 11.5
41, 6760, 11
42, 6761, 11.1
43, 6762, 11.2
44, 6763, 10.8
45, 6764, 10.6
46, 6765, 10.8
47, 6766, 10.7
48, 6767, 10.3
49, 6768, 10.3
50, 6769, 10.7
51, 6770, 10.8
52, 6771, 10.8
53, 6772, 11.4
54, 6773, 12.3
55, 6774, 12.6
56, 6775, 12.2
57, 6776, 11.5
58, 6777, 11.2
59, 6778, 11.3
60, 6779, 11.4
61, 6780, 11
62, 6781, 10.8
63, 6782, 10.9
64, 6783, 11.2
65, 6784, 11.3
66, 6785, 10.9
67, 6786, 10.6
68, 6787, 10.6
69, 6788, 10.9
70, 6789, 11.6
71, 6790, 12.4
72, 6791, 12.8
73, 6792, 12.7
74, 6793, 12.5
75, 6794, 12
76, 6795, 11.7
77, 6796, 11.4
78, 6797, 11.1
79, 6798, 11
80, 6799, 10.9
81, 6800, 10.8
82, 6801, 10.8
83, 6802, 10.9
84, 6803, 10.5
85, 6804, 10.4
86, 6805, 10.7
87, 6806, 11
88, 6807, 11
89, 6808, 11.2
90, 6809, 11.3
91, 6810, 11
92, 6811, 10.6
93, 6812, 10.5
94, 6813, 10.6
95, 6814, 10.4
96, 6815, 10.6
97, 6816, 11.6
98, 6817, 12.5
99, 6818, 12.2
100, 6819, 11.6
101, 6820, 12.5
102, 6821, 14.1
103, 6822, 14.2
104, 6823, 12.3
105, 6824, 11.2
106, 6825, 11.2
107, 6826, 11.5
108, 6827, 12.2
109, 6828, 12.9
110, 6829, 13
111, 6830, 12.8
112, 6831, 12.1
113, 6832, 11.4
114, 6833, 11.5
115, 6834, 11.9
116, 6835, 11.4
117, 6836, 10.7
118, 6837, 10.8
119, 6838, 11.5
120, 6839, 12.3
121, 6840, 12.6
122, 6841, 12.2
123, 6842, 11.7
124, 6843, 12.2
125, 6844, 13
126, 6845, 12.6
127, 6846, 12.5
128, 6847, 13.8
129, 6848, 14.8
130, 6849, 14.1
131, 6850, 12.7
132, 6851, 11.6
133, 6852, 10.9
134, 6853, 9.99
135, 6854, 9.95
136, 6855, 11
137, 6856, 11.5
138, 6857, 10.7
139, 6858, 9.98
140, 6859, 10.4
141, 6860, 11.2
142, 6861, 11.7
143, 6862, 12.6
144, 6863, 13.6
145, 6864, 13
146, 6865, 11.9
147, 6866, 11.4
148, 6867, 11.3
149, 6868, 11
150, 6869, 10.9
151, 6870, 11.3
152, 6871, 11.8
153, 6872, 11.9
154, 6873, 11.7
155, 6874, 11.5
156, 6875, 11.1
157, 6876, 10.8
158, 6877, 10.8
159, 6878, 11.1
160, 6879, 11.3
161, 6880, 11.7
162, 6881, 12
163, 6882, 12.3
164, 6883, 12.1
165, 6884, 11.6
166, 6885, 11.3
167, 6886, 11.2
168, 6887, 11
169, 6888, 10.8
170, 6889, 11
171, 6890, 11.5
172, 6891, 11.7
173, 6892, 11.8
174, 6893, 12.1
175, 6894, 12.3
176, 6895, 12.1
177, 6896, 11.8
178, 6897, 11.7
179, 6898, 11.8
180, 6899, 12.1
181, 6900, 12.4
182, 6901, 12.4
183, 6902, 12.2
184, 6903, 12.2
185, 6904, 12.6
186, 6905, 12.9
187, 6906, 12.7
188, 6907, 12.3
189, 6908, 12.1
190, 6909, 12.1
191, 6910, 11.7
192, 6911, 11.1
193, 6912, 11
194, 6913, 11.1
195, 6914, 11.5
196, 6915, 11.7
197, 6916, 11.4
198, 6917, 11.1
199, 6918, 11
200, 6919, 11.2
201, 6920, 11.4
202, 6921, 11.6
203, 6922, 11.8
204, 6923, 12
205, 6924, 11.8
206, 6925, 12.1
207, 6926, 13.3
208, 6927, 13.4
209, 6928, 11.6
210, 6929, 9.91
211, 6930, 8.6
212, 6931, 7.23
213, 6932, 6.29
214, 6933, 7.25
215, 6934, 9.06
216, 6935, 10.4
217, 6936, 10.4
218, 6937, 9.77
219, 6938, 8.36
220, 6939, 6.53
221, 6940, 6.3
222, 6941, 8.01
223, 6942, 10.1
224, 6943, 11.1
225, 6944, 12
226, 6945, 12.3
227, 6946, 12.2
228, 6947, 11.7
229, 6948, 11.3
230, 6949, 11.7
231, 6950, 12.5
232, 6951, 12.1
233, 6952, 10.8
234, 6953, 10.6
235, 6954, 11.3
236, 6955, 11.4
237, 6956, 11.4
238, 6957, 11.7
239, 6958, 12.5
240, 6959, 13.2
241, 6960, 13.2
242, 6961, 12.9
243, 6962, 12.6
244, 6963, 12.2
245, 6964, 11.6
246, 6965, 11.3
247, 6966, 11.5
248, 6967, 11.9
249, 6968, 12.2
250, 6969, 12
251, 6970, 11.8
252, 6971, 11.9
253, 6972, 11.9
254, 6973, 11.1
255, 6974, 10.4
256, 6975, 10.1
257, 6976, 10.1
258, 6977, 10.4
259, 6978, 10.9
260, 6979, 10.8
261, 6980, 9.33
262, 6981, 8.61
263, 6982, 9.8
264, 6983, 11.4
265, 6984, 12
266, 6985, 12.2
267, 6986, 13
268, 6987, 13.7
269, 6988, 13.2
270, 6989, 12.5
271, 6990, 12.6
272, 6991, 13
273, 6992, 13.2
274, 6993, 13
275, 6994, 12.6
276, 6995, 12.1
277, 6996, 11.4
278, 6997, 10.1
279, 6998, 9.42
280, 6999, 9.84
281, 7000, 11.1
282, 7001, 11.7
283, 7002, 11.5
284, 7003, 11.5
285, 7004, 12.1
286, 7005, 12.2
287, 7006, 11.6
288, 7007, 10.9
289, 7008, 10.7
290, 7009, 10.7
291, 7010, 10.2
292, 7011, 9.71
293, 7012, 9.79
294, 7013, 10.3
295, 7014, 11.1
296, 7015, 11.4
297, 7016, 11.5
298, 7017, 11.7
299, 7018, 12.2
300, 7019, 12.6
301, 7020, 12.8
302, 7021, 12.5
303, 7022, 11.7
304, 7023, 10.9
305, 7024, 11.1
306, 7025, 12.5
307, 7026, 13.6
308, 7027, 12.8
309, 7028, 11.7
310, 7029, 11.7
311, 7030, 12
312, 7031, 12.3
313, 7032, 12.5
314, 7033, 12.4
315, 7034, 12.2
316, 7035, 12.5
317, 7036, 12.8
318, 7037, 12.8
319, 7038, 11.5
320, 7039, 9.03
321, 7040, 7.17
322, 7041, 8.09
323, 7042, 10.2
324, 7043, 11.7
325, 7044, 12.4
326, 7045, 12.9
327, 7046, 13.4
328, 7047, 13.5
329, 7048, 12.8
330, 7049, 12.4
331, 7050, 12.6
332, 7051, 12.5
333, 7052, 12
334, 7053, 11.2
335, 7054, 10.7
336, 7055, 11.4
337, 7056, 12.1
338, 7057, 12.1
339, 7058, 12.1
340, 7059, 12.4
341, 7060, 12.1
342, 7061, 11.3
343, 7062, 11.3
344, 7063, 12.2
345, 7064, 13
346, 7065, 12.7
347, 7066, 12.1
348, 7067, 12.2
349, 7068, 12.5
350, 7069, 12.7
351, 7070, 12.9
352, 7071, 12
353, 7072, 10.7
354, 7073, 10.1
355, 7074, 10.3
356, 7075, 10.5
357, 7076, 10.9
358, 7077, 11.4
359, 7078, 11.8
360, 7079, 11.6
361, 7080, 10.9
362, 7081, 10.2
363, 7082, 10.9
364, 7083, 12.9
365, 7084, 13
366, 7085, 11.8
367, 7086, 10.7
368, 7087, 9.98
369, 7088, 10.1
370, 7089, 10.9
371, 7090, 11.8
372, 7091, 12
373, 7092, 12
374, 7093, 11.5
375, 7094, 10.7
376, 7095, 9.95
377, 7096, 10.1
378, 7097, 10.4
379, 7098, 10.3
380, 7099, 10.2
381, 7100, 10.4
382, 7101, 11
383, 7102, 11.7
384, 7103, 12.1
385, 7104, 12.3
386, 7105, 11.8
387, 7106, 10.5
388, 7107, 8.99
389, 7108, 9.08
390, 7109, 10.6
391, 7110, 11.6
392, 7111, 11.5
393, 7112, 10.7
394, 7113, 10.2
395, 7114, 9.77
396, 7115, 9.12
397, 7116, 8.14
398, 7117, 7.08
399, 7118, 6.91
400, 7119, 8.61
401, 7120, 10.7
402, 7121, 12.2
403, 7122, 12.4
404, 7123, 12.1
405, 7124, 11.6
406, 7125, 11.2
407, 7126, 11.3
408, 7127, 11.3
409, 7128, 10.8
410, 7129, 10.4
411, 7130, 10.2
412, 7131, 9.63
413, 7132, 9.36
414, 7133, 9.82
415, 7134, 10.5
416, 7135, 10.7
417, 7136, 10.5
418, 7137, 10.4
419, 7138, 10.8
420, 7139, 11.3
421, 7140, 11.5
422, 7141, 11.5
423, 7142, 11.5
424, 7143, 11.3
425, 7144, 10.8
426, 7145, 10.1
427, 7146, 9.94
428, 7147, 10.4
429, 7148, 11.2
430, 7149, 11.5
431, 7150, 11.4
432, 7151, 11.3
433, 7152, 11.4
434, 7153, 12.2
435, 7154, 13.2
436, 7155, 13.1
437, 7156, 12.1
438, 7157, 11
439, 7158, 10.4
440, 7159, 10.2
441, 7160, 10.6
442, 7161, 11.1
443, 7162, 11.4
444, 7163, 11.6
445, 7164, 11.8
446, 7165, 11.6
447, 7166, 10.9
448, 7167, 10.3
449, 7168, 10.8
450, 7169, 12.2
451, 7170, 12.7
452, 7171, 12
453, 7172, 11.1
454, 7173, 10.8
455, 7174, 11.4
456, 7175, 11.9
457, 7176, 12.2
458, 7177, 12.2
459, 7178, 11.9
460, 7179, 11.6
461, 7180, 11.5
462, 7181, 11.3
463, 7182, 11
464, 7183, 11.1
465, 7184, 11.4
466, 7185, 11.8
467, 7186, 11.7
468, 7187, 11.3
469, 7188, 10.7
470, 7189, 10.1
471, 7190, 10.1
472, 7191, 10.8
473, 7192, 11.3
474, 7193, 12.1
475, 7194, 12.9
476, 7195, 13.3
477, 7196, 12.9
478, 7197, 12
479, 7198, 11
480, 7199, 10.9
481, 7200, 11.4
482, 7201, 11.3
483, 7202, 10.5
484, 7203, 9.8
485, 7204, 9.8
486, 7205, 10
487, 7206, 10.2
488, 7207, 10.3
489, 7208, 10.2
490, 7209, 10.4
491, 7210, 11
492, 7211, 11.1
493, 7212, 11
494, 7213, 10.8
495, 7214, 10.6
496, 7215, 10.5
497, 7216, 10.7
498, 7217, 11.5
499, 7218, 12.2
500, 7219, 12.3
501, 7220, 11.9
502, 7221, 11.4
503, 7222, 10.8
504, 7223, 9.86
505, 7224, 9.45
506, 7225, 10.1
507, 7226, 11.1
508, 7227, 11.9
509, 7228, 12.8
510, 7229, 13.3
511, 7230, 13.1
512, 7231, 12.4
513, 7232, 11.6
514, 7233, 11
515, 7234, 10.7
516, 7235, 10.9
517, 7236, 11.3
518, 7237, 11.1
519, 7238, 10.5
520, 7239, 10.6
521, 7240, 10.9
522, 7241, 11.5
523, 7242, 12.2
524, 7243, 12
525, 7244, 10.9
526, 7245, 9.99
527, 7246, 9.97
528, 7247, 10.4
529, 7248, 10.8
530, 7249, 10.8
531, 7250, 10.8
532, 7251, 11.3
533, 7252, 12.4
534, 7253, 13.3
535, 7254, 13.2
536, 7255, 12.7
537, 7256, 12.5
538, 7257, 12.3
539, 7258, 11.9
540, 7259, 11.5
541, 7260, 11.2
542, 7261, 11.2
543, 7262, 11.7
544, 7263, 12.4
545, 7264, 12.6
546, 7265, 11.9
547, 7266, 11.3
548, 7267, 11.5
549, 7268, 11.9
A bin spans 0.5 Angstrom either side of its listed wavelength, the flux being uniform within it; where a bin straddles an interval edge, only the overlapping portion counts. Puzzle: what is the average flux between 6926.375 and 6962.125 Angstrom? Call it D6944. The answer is 10.6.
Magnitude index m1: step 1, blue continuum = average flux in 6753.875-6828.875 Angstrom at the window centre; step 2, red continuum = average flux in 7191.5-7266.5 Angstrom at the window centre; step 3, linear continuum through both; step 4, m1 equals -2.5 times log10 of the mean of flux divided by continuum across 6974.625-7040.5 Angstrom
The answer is -0.01 mag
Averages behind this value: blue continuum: 11.4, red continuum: 11.4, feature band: 11.5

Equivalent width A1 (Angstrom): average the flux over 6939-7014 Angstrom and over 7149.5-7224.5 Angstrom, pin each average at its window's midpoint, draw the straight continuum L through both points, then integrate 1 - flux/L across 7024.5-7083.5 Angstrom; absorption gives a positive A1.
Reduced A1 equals -2.4 Angstrom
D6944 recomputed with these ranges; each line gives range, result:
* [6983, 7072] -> 11.8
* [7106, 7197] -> 11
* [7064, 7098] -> 11.3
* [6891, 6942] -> 11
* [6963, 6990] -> 11.4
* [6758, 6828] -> 11.4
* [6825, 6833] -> 12.2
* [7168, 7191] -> 11.4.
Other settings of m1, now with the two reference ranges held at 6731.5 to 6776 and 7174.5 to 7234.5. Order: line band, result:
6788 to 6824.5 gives -0.02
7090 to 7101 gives 0.04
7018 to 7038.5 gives -0.09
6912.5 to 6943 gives 0.11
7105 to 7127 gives 0.10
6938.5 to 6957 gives 0.05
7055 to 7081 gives -0.04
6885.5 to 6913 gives -0.06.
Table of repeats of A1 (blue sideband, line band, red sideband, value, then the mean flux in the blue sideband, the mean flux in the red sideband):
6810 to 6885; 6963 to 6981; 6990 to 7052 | 0.9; 11.8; 11.7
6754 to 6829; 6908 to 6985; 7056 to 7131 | 1.6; 11.4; 11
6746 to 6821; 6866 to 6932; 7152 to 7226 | -1.8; 11.2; 11.2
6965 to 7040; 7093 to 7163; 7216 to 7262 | 4.6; 11.5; 11.5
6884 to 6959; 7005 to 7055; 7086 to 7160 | -3.1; 11.2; 10.8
